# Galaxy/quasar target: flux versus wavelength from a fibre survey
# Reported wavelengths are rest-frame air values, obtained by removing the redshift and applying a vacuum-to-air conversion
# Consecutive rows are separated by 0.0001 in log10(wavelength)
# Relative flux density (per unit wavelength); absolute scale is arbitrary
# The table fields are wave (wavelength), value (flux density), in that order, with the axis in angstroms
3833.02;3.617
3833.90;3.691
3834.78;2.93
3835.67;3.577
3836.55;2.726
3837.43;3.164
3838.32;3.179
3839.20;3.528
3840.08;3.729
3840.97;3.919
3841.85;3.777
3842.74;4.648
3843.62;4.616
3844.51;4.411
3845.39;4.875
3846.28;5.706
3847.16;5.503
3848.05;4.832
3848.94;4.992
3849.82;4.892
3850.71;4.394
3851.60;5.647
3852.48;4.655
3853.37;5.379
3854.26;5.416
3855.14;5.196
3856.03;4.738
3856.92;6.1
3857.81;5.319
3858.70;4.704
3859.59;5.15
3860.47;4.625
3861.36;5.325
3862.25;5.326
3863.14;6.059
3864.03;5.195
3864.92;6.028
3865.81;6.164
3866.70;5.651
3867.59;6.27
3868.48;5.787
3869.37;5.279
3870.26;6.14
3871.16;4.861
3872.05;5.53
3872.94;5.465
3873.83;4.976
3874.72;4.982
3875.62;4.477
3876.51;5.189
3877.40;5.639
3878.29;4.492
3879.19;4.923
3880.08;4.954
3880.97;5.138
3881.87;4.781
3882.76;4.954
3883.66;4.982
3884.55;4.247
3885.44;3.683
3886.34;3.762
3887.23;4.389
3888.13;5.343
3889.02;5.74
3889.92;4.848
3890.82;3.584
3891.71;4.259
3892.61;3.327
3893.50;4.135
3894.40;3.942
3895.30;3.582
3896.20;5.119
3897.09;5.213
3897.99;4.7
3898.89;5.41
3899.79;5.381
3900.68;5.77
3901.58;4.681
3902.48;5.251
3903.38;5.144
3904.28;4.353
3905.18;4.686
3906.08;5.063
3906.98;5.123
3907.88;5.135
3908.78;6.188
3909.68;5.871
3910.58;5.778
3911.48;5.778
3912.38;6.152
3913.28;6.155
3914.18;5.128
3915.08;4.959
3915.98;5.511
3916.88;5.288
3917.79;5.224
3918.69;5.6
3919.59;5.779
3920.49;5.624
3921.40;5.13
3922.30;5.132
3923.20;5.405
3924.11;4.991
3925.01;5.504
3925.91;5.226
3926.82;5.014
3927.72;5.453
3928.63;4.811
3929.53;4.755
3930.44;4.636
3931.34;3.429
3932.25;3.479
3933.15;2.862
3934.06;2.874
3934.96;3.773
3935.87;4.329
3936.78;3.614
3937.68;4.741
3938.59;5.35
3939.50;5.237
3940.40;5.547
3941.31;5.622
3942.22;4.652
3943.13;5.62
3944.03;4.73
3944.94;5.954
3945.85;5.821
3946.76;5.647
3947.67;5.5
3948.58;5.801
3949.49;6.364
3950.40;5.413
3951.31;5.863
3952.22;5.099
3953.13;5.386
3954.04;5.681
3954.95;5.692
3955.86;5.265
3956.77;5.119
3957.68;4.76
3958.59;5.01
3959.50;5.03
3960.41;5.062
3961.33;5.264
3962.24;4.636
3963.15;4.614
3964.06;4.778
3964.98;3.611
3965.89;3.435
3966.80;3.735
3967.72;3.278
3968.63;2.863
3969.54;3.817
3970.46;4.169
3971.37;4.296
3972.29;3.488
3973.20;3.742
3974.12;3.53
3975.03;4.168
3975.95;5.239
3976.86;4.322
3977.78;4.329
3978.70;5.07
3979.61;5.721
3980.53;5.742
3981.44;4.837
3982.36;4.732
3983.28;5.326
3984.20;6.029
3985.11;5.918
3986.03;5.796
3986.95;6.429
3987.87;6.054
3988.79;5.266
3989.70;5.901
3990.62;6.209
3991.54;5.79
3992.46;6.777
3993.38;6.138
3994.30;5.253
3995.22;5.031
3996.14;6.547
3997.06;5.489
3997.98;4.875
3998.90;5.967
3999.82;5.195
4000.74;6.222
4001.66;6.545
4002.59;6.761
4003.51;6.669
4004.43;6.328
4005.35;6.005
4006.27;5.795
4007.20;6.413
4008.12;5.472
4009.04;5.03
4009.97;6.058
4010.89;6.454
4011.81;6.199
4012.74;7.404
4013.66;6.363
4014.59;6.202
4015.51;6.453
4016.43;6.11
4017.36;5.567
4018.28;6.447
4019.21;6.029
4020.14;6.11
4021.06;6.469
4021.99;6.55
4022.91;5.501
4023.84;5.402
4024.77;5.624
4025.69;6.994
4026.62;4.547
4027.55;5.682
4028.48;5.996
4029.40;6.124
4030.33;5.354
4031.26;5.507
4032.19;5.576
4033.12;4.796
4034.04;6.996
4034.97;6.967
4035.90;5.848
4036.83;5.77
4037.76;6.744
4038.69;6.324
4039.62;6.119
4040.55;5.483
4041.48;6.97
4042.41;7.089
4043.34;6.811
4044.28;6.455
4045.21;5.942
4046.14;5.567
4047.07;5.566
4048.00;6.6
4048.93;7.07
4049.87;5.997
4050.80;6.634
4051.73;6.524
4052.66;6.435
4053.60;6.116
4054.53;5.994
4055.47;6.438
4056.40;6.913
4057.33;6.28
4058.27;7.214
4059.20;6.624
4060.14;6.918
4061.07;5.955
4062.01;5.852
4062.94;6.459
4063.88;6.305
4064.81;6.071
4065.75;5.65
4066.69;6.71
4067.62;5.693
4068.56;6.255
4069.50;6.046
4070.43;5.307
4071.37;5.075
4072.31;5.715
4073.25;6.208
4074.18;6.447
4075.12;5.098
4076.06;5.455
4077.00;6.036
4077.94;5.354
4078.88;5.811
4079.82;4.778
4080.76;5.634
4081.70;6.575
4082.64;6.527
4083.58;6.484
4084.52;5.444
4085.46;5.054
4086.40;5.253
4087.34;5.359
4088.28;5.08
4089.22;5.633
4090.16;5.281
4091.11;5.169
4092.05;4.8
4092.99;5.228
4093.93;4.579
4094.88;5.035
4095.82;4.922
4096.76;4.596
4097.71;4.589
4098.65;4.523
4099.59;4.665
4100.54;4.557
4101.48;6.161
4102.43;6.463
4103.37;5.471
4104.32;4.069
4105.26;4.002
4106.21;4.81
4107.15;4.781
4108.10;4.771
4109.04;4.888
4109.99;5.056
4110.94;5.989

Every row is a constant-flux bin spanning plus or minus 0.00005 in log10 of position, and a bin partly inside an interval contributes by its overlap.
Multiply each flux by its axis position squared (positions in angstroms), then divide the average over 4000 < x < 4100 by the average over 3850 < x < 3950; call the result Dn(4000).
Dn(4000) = 1.3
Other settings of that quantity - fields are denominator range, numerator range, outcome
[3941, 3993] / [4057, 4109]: 1.16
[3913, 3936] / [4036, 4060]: 1.40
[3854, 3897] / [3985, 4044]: 1.30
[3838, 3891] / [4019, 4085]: 1.34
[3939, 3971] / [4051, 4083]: 1.29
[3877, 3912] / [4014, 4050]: 1.34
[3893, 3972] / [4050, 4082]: 1.31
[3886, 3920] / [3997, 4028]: 1.26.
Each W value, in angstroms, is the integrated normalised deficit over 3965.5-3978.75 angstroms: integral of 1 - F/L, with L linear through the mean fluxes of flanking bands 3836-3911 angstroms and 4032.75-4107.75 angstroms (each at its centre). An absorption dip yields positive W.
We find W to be 3.5 angstroms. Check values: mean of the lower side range 4.9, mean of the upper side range 5.8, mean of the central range 3.93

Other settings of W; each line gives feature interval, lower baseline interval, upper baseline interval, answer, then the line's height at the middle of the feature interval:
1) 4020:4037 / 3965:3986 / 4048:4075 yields -1.01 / 5.55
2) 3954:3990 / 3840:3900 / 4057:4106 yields 3.26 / 5.25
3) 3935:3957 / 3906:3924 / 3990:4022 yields 1.50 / 5.7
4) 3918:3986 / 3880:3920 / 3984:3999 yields 7.68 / 5.47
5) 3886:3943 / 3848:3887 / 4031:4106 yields 4.25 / 5.3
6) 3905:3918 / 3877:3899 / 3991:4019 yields -1.61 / 4.88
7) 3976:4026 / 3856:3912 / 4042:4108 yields -3.68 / 5.47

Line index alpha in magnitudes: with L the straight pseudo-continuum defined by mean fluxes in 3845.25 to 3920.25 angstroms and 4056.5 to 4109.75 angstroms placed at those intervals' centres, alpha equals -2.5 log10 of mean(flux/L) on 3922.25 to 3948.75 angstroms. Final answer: 0.09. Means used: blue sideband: 5.12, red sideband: 5.54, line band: 4.84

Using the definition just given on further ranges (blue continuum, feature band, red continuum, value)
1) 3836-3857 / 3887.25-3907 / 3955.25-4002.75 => 0.002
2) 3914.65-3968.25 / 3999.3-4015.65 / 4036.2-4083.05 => -0.106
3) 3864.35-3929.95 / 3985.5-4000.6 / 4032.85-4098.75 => -0.045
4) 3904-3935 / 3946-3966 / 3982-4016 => 0.059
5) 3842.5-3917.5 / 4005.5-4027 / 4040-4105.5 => -0.088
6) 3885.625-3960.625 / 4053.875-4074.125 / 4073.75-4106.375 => -0.179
